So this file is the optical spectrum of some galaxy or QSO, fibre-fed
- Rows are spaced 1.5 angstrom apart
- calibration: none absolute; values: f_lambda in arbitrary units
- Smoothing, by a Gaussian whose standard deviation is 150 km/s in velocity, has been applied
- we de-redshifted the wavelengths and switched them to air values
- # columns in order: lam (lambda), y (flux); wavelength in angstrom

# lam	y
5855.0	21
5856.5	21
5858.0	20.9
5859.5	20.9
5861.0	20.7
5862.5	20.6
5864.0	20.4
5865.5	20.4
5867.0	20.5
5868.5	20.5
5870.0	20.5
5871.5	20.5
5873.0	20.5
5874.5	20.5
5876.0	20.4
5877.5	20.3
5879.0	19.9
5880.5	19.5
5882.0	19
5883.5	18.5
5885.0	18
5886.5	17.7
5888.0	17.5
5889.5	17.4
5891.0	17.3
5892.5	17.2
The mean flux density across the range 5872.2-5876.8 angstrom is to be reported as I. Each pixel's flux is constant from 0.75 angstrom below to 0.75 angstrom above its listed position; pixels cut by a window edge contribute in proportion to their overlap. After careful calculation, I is 20.5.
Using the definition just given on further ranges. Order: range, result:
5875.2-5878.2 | 20.4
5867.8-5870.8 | 20.5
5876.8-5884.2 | 19.4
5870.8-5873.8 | 20.5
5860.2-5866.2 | 20.5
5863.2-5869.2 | 20.5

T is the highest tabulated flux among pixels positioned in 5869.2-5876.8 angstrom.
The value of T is 20.5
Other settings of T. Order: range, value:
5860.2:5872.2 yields 20.7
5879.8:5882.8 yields 19.5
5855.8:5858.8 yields 21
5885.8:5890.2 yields 17.7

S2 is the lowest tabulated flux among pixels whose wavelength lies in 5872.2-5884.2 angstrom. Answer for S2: 18.5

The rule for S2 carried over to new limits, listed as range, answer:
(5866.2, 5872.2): 20.5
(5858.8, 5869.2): 20.4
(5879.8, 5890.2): 17.4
